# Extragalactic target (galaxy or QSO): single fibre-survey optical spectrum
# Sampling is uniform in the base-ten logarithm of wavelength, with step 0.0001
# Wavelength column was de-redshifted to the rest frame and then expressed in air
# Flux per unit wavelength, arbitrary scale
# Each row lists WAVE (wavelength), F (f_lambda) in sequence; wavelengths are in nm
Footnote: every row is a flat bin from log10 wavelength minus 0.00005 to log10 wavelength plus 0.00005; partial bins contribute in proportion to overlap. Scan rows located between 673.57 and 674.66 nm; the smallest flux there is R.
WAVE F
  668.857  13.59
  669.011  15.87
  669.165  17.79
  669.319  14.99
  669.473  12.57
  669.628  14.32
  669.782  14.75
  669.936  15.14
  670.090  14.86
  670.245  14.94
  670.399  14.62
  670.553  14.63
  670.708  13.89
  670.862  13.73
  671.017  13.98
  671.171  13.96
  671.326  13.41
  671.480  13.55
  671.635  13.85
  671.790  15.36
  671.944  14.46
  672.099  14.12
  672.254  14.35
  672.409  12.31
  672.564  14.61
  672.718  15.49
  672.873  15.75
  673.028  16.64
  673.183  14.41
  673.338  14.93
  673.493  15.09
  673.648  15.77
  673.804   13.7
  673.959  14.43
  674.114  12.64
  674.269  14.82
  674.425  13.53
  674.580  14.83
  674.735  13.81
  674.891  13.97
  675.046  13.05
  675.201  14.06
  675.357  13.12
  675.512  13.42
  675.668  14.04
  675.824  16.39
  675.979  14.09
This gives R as 12.64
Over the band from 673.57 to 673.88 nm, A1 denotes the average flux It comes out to 14.7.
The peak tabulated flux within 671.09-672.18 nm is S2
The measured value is 15.36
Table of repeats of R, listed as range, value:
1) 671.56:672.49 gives 12.31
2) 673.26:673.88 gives 13.7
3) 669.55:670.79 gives 13.89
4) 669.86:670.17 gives 14.86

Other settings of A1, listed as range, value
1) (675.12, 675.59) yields 13.5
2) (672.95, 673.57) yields 15.3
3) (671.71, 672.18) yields 14.6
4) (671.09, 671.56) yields 13.7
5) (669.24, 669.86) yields 14.2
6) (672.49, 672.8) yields 15.1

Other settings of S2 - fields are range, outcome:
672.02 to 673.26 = 16.64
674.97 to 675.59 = 14.06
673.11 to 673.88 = 15.77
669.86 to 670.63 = 15.14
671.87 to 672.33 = 14.46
